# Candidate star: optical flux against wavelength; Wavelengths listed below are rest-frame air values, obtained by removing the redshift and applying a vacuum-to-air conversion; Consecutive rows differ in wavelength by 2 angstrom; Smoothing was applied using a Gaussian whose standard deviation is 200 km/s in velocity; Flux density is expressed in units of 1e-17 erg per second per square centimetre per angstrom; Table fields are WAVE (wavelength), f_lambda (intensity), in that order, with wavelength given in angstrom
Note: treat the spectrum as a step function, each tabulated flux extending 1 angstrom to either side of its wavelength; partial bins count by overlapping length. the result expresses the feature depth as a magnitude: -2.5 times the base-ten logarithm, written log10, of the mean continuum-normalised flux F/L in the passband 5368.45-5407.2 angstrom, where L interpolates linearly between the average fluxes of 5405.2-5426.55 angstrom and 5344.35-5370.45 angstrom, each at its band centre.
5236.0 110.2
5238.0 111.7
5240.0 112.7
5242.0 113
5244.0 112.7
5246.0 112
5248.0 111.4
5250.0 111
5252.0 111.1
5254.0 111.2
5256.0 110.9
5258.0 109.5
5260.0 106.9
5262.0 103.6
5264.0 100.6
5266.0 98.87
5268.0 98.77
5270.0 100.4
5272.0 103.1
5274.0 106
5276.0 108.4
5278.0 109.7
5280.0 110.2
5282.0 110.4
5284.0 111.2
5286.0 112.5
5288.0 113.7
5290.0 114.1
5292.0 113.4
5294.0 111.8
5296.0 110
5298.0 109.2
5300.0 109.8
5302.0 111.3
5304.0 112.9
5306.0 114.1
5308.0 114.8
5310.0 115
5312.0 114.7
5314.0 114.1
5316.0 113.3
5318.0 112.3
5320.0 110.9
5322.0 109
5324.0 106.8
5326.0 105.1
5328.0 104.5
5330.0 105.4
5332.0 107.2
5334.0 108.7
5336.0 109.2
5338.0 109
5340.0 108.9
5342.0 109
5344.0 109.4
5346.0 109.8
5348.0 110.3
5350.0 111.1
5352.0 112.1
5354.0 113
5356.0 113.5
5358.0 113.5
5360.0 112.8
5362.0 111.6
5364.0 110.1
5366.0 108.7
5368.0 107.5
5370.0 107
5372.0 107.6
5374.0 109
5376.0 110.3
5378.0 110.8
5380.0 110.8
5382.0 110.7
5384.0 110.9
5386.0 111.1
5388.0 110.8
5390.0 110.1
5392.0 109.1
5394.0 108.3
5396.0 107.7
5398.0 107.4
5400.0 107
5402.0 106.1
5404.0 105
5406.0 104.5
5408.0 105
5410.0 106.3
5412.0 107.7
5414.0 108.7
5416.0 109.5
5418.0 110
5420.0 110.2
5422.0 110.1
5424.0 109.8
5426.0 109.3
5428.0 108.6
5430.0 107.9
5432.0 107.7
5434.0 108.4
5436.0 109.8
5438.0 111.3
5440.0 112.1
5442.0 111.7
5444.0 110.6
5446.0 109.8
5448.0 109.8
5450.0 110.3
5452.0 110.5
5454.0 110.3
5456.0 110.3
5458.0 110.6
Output 0.01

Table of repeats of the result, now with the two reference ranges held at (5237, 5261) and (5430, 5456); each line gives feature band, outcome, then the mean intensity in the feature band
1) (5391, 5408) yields 0.04 mag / 107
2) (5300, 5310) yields -0.02 mag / 113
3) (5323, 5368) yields 0.01 mag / 109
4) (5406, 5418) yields 0.03 mag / 107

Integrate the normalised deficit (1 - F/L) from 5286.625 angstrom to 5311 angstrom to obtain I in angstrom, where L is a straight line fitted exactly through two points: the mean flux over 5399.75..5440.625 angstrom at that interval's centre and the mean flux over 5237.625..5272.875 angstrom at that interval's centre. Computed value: -1.1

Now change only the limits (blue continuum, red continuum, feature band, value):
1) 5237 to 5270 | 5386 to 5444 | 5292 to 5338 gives -0.89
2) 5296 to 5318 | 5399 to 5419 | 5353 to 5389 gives -0.46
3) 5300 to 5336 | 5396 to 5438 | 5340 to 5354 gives -0.07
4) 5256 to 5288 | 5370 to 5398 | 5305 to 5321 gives -0.90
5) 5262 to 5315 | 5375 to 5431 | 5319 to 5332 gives 0.27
